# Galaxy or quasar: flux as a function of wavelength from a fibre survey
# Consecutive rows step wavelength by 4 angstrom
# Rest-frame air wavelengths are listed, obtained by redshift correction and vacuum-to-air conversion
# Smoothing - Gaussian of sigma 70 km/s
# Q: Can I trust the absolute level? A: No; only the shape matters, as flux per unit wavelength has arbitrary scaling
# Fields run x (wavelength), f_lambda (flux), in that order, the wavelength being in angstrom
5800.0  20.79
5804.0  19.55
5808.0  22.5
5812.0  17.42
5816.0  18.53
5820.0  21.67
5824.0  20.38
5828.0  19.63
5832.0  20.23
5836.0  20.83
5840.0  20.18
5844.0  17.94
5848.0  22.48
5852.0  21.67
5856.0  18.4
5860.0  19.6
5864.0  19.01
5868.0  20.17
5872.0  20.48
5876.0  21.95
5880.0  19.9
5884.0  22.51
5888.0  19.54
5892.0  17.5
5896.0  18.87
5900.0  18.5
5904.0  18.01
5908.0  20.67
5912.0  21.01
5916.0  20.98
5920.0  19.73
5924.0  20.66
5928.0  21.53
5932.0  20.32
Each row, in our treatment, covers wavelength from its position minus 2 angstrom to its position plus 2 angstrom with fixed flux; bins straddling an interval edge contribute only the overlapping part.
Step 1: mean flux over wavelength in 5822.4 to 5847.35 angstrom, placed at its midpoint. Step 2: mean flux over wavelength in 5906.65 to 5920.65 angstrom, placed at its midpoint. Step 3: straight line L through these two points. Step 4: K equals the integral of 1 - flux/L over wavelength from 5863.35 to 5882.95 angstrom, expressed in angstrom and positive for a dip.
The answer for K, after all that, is -0.2 angstrom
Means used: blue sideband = 20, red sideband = 20.7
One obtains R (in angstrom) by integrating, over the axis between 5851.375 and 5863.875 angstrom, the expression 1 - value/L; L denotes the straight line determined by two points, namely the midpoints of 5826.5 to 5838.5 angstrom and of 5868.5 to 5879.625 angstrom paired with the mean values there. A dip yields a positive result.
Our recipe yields 0.6 angstrom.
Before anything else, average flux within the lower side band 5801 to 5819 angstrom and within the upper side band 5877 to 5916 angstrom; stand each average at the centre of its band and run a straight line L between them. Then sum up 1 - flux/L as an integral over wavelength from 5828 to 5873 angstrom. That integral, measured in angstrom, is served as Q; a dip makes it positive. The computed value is -0.79 angstrom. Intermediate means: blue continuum 19.7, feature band 20.1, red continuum 19.7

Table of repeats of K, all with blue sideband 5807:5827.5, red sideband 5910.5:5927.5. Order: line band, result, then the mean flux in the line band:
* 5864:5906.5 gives 1.5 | 19.7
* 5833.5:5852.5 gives -0.4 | 20.5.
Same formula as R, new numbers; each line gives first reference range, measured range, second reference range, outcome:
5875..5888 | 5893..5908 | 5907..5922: 1.53 angstrom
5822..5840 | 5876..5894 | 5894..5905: -1.15 angstrom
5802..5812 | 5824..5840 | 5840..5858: -0.03 angstrom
